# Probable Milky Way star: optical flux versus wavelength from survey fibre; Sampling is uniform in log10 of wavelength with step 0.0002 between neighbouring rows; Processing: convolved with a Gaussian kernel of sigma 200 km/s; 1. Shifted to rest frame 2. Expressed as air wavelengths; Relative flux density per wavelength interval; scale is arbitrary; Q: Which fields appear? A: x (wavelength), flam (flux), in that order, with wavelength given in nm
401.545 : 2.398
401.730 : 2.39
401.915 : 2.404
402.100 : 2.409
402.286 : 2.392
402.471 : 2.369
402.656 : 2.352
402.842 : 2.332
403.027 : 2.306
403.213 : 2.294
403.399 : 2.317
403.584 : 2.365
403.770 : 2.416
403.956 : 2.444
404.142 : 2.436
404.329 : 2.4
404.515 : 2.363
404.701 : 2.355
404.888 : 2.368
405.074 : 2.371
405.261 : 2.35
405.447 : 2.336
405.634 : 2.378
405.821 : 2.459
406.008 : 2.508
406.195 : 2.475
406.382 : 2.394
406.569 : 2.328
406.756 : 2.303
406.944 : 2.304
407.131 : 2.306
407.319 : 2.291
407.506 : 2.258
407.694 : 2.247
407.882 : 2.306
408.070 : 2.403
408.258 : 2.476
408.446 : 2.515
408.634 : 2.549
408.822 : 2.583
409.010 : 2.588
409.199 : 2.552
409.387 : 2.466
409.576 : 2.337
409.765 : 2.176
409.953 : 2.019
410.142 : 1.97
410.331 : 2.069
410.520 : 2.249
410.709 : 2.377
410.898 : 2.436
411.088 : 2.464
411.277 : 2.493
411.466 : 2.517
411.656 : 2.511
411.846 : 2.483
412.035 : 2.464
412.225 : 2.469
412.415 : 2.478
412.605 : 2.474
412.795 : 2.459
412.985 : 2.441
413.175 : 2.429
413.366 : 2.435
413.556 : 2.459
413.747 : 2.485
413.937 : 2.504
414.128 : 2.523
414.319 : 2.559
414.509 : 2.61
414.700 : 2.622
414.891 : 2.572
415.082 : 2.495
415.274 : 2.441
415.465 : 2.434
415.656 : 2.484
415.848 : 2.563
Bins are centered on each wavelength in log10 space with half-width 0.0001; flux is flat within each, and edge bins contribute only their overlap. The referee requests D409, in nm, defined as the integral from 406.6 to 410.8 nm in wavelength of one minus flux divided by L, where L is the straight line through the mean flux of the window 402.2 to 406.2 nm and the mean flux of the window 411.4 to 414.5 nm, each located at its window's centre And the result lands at 0.17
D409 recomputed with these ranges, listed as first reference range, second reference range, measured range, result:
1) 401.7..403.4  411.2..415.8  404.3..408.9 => 0.04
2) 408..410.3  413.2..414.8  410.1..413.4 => 0.06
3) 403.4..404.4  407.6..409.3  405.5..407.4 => 0.05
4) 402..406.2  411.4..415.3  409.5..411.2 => 0.16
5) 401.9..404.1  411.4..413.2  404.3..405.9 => 0.01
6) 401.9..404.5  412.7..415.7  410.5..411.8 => 0.01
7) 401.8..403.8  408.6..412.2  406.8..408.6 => 0.02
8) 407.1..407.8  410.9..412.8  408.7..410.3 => 0.03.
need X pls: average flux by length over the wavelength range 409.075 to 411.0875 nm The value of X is 2.28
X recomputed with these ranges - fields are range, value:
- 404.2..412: 2.37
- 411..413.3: 2.47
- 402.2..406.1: 2.38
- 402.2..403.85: 2.35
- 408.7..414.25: 2.41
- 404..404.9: 2.39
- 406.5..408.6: 2.35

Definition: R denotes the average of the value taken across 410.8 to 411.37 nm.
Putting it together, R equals 2.46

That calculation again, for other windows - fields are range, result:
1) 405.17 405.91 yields 2.38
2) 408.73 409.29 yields 2.57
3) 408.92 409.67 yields 2.48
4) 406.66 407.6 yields 2.29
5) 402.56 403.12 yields 2.33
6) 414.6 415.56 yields 2.51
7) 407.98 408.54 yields 2.47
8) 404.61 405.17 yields 2.36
